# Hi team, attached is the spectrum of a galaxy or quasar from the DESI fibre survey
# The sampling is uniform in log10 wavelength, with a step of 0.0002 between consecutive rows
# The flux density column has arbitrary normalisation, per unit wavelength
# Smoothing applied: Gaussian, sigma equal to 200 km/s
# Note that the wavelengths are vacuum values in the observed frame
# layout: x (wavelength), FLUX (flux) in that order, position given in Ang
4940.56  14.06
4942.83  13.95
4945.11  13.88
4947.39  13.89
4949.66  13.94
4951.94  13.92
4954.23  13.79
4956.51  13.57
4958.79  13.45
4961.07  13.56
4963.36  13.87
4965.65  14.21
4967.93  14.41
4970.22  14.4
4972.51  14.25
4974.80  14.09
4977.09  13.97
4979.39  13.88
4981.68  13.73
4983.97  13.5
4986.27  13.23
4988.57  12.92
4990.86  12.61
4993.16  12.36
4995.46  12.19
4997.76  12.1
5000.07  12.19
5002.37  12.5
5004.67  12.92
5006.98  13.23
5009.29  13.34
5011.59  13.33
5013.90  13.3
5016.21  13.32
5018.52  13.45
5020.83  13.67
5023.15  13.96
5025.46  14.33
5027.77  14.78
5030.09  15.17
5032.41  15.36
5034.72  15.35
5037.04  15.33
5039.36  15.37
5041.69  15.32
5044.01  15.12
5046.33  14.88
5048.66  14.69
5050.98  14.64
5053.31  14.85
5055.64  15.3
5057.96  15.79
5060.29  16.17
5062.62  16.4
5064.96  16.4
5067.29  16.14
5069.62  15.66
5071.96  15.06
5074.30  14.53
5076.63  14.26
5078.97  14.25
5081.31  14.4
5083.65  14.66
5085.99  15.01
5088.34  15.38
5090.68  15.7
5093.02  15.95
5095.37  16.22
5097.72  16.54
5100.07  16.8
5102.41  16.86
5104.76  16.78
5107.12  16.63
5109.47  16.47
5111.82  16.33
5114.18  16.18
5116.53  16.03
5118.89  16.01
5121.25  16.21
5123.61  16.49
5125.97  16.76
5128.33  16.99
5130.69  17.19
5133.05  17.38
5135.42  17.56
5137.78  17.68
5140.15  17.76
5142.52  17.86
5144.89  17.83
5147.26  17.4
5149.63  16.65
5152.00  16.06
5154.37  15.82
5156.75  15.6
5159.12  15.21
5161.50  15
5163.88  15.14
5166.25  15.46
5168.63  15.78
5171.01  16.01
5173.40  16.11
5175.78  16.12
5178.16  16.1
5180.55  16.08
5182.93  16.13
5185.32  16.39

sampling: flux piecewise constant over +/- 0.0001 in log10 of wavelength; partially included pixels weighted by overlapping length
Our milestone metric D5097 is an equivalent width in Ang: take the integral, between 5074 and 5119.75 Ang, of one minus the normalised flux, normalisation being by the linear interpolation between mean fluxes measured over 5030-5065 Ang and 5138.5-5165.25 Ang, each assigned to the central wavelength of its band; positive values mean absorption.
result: 0.2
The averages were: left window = 15.4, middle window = 15.8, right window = 16.4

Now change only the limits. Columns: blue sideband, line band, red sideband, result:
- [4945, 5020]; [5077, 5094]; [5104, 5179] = 0.4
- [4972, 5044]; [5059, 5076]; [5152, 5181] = -1.5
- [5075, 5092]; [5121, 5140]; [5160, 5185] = -2.2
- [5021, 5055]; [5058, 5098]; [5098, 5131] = 0.8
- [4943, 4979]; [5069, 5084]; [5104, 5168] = 1.0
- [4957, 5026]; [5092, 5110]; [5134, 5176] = -1.3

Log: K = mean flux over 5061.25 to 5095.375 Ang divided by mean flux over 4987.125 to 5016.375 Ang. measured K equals 1.20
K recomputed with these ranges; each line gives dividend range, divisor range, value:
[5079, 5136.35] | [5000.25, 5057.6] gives 1.13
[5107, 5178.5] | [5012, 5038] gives 1.15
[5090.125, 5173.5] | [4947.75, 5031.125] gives 1.22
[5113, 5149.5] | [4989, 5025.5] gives 1.31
